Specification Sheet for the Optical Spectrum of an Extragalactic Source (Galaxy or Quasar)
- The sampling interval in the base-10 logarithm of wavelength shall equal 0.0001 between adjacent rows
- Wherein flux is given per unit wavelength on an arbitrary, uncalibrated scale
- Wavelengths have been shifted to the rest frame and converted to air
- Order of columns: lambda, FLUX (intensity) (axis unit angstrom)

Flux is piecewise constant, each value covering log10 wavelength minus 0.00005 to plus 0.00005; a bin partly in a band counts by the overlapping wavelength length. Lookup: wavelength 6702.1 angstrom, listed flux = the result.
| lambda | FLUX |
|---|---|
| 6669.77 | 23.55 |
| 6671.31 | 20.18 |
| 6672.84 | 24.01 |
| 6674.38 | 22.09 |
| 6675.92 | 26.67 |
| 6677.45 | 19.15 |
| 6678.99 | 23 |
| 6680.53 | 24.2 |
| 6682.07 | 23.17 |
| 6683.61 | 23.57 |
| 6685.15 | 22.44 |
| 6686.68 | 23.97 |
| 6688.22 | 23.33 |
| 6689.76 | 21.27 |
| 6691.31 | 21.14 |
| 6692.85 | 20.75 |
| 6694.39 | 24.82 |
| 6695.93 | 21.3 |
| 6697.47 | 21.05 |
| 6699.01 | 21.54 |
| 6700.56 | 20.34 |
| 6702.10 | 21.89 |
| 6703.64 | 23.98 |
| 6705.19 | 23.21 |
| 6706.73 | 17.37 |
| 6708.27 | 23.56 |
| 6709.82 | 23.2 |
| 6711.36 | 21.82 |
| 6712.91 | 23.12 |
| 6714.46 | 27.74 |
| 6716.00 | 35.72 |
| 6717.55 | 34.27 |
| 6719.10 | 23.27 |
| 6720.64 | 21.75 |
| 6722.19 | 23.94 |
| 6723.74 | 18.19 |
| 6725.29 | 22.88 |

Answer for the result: 21.89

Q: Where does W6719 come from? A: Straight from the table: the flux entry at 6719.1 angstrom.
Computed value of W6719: 23.27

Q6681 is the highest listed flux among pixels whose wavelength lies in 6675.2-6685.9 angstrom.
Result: 26.67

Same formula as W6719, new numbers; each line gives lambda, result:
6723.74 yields 18.19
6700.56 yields 20.34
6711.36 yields 21.82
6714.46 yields 27.74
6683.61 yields 23.57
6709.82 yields 23.2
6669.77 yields 23.55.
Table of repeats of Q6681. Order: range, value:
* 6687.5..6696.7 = 24.82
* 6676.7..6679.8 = 23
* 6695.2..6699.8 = 21.54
